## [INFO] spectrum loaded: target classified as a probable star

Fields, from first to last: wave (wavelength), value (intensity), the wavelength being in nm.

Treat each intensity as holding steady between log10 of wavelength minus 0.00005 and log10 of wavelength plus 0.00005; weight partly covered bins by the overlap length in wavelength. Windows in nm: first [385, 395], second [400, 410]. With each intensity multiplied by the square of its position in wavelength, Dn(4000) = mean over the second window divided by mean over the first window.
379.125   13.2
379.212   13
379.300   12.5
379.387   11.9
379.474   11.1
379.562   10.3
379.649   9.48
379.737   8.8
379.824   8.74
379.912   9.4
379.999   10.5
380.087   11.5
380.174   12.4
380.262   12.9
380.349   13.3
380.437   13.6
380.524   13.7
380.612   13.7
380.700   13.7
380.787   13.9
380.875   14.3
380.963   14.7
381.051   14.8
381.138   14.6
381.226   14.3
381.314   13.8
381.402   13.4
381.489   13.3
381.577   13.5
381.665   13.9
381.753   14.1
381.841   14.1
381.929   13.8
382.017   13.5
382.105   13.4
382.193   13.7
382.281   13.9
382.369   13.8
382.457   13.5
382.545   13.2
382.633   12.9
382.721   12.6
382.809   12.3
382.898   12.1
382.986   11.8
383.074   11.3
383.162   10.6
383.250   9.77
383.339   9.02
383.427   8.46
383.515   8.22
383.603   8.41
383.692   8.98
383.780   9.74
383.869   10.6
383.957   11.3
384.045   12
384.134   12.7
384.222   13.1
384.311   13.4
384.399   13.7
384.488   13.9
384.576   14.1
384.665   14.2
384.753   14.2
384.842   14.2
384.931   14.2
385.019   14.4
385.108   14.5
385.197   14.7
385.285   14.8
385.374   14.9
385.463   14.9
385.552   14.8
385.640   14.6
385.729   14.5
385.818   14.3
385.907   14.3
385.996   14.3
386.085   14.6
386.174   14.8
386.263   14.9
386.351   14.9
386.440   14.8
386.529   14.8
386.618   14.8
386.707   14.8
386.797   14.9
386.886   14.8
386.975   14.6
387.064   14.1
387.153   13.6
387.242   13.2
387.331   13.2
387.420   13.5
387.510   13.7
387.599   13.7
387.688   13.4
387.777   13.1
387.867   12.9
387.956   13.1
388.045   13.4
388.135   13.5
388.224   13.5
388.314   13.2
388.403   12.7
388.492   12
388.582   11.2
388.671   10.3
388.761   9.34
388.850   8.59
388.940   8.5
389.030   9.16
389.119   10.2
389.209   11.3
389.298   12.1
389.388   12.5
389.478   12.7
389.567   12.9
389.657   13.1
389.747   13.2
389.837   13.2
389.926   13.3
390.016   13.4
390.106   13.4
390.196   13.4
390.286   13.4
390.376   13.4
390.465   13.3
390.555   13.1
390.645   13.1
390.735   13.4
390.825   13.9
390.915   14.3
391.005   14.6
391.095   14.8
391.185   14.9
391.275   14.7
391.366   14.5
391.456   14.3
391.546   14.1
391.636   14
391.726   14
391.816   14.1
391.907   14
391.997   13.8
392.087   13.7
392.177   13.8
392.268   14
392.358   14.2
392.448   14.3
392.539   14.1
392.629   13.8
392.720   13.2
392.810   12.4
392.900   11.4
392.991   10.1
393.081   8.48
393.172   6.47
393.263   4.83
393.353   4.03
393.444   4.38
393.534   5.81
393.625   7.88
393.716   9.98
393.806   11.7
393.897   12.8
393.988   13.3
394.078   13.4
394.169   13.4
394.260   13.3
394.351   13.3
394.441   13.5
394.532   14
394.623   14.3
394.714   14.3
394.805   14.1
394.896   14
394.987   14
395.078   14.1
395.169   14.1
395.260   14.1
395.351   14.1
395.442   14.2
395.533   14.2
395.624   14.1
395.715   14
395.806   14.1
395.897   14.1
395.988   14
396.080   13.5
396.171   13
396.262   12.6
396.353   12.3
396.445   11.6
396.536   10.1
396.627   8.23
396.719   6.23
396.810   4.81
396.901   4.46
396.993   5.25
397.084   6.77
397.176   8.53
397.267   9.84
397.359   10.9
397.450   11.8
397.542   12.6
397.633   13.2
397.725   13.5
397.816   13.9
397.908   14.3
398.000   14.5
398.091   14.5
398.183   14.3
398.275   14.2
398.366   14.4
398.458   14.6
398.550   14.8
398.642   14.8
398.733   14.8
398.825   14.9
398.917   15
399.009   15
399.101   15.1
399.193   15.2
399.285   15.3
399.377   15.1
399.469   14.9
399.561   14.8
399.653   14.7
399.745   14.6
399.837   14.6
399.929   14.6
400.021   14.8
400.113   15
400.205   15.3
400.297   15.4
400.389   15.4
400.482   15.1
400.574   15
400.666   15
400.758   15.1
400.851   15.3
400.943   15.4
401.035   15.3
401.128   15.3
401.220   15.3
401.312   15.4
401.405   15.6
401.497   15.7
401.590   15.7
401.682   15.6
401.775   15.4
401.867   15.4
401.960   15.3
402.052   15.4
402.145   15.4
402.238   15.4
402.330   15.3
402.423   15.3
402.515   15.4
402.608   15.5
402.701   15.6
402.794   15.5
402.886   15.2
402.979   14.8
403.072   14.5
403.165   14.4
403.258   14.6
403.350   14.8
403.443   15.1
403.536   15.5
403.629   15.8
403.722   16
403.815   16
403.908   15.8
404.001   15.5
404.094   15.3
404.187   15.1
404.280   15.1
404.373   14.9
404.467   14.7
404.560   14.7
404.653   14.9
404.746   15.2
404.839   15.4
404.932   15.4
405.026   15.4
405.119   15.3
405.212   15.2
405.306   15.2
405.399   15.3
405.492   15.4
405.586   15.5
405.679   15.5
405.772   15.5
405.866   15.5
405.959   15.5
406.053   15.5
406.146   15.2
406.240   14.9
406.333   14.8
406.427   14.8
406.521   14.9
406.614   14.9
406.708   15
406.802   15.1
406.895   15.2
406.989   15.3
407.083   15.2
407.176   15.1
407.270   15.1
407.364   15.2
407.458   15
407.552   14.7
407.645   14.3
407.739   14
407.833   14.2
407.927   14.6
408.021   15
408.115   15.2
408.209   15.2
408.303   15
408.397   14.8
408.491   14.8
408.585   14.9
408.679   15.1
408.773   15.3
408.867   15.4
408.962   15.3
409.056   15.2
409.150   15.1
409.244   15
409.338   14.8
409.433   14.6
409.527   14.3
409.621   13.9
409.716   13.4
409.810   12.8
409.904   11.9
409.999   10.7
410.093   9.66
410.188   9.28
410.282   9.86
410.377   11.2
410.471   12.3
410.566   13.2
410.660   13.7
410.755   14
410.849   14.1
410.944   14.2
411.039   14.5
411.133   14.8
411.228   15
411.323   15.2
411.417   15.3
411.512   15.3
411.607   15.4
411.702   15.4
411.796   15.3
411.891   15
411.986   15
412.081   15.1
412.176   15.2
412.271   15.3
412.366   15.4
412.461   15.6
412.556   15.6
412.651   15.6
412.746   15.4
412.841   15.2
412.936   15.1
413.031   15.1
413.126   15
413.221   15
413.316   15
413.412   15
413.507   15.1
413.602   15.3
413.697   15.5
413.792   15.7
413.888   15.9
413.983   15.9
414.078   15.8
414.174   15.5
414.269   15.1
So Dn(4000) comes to 1.3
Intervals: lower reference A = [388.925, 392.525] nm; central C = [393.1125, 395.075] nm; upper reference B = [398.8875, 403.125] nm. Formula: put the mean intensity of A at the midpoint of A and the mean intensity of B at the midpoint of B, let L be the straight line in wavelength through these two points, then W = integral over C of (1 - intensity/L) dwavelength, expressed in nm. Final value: 0.399 nm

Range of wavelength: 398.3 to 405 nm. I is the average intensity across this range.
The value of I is 15.2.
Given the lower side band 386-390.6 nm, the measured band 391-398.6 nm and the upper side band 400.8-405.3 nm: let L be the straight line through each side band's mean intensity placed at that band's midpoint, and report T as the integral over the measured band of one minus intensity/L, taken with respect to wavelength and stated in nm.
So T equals 0.94 nm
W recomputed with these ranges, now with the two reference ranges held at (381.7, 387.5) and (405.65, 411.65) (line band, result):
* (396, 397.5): 0.47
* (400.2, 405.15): -0.42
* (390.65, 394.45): 0.38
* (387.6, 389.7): 0.24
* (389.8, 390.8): 0.01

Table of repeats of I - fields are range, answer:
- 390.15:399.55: 12.7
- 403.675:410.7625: 14.6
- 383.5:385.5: 12.9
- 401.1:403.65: 15.3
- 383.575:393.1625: 13.2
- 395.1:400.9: 13.3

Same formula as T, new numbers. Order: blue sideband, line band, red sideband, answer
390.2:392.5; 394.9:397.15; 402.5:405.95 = 0.442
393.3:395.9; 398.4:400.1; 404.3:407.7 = -0.165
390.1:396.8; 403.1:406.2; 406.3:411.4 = -0.343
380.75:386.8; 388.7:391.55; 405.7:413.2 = 0.171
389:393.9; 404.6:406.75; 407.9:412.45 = -0.234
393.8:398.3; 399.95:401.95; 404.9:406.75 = -0.216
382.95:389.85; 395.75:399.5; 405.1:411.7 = 0.329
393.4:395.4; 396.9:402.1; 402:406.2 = -0.068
